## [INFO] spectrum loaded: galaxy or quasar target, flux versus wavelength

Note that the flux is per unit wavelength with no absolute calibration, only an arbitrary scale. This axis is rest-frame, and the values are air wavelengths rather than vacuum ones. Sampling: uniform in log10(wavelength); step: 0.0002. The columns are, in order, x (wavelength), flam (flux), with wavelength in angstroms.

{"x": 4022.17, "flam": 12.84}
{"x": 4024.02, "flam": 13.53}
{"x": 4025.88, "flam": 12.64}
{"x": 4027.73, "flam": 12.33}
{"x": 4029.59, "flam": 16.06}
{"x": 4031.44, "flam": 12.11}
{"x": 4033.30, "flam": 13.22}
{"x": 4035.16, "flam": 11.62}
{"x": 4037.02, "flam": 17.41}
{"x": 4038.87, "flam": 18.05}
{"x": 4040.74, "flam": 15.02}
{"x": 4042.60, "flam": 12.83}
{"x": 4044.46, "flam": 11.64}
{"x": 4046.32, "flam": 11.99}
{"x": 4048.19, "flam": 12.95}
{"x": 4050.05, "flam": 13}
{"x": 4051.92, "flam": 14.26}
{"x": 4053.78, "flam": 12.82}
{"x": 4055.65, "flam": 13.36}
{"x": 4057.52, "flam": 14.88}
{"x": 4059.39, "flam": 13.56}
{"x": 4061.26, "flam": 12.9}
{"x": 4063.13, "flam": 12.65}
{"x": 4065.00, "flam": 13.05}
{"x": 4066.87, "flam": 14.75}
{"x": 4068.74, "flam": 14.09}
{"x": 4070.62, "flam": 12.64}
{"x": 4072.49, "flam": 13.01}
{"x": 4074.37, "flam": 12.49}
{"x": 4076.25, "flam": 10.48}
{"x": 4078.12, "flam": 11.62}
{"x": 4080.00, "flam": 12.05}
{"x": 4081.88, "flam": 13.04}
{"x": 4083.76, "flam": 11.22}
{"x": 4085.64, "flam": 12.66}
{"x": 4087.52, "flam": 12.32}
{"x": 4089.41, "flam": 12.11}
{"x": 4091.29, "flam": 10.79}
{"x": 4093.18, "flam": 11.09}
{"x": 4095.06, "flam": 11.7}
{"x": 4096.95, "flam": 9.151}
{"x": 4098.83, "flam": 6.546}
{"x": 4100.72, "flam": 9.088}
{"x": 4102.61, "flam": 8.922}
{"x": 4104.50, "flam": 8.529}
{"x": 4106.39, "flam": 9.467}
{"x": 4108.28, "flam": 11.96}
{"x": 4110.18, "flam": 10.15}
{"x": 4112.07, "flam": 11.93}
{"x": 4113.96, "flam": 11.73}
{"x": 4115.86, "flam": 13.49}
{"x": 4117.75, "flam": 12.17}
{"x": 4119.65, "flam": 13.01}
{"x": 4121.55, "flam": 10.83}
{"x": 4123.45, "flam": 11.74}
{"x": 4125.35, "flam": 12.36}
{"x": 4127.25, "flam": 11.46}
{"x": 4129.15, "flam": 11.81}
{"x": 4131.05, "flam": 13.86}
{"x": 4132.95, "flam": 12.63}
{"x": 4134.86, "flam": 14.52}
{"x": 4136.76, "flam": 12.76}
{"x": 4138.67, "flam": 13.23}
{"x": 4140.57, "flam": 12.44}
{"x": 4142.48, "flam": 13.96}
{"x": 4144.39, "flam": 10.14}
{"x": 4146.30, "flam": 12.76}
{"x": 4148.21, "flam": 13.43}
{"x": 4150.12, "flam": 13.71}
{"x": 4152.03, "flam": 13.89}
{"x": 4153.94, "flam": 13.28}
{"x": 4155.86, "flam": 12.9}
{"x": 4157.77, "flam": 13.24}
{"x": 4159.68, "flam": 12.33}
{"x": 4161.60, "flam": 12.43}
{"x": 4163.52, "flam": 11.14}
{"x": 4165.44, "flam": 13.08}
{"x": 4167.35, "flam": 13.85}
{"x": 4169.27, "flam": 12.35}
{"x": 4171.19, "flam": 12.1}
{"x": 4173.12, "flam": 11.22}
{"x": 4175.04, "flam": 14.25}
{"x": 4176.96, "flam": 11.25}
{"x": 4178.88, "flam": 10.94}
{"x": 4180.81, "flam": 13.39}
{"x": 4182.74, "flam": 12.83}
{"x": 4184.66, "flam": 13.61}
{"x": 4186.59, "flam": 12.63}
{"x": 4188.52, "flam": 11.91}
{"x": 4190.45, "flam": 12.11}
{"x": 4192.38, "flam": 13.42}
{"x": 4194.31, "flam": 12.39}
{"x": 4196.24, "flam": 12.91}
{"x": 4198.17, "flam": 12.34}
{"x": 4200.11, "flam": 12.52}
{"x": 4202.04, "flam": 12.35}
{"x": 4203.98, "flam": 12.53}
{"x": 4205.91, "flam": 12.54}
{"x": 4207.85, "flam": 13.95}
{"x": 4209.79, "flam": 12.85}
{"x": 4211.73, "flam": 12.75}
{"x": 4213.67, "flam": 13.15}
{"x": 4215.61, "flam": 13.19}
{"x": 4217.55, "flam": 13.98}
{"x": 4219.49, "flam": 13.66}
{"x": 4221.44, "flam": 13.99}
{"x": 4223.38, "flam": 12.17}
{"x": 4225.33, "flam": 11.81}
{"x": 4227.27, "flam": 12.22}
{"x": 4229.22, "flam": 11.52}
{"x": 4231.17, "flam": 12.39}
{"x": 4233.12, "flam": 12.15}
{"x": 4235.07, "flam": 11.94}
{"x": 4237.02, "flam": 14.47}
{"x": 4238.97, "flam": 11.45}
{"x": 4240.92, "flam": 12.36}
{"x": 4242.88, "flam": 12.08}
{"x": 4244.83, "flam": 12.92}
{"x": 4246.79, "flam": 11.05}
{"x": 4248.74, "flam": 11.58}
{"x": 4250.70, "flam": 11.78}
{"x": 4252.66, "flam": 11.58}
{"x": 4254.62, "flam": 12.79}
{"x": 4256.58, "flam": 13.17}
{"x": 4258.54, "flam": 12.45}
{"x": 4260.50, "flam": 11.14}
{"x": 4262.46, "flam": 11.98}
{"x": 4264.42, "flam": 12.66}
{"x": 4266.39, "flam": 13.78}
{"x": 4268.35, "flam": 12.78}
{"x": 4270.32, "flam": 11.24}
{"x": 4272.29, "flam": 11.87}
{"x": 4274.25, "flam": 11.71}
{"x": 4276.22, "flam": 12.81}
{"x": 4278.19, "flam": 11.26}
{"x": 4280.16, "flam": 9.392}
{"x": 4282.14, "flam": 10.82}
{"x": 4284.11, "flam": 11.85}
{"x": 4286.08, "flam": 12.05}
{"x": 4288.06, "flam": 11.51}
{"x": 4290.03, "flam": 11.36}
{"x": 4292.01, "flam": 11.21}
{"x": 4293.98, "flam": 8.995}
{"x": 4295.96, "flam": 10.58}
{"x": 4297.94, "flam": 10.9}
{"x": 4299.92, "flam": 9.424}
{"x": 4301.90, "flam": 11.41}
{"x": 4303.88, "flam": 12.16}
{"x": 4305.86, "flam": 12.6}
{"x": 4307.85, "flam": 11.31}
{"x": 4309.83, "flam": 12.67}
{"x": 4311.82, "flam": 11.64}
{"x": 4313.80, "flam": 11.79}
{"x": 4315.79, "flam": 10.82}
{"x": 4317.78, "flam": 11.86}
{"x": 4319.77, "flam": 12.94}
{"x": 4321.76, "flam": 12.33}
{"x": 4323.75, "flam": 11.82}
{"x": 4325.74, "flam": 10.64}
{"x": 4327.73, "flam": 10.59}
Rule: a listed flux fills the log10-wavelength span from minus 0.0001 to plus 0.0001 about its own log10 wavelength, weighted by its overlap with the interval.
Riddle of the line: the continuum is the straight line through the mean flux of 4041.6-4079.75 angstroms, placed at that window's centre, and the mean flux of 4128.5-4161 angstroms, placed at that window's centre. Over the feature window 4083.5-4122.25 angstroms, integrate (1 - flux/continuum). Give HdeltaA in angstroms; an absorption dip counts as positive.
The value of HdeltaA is 6.2 angstroms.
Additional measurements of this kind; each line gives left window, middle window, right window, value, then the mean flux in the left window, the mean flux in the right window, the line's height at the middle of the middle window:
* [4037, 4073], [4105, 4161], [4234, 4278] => 2.89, 13.7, 12.2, 13.1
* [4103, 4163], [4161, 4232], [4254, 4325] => -3.53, 12.3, 11.7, 12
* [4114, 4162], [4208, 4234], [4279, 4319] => -1.83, 12.7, 11.2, 12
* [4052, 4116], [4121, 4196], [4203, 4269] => -2.94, 11.8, 12.6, 12.2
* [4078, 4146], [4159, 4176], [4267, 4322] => -1.44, 11.6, 11.5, 11.6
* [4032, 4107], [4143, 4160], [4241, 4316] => -1.17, 12.3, 11.7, 12.1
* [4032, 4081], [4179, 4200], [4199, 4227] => 0.52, 13.3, 12.9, 13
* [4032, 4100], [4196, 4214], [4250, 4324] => -1.07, 12.7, 11.7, 12.1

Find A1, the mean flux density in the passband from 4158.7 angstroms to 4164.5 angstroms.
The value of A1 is 12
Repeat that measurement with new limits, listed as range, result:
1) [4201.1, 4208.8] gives 12.8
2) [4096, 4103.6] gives 8.43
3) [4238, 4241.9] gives 11.9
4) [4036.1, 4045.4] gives 15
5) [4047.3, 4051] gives 13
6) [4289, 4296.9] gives 10.5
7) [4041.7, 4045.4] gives 12.2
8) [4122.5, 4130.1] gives 11.8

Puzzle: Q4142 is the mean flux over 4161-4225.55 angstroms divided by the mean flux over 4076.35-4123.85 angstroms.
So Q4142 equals 1.15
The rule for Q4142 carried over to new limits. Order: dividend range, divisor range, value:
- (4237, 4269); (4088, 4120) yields 1.15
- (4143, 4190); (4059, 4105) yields 1.09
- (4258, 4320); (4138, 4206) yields 0.91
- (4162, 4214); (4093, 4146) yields 1.10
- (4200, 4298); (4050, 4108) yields 1.02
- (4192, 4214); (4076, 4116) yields 1.18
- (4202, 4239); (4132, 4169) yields 0.99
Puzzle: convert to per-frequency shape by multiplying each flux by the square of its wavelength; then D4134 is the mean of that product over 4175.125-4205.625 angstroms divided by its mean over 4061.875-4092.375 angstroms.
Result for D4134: 1.06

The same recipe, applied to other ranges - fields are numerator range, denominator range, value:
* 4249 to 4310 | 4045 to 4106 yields 1.07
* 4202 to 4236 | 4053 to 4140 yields 1.13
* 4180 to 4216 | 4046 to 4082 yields 1.05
